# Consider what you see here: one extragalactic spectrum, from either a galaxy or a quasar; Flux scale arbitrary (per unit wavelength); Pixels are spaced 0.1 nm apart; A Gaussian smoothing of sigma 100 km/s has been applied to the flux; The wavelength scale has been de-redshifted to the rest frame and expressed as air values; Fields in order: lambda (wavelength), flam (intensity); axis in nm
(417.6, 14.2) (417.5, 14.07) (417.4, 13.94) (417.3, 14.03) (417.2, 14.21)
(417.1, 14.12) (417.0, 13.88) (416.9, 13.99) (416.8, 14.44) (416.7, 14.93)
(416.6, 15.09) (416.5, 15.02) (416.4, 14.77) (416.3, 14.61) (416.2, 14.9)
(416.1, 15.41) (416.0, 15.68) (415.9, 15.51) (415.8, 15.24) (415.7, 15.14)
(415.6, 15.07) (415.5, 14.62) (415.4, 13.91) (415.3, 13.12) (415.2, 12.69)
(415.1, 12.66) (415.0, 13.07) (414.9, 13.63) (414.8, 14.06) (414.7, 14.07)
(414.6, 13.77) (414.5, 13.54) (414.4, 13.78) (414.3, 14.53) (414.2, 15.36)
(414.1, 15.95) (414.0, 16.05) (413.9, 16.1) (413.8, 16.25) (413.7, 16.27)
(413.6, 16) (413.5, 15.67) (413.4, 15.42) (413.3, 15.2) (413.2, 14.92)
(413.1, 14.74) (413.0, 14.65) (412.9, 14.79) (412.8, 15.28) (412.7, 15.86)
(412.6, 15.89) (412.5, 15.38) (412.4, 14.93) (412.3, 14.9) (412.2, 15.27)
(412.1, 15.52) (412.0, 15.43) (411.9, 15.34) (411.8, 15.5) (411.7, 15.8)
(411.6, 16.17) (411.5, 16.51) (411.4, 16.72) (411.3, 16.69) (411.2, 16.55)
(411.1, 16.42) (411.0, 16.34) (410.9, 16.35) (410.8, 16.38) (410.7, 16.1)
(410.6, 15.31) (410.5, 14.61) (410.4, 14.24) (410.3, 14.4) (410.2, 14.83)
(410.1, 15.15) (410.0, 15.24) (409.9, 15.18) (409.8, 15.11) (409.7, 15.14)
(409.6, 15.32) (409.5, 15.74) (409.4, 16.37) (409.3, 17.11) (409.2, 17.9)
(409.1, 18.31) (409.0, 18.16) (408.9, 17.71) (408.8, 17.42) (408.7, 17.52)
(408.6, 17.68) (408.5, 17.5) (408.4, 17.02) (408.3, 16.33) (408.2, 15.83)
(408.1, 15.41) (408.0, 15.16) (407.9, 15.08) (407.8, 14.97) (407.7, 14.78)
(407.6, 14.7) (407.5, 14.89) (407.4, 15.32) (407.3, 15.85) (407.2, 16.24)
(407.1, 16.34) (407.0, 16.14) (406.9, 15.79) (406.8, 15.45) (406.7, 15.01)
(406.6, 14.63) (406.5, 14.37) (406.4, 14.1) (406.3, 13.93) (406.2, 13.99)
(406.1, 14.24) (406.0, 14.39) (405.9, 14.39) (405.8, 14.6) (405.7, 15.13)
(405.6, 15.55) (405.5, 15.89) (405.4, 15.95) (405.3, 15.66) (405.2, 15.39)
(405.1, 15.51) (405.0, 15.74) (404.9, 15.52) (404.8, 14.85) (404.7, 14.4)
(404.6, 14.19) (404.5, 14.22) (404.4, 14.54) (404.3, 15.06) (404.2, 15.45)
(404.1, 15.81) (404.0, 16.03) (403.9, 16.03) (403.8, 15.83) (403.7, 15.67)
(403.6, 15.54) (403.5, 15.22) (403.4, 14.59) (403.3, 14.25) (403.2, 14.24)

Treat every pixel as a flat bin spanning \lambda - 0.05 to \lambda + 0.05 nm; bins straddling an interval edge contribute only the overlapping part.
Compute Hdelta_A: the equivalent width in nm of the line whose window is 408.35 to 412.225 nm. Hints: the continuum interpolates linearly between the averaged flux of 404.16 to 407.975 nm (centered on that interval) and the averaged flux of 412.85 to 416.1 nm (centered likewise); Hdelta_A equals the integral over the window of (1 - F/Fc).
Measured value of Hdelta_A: -0.33 nm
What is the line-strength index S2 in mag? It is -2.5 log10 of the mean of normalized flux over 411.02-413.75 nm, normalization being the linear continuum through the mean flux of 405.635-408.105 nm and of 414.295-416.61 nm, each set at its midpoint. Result -0.077 mag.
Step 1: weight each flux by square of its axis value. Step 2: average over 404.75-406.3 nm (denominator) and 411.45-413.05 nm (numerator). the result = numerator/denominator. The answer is 1.06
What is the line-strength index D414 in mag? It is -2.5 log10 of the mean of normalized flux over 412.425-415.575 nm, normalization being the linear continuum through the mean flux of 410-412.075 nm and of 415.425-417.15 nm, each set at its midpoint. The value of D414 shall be 0.03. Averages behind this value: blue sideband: 15.7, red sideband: 14.8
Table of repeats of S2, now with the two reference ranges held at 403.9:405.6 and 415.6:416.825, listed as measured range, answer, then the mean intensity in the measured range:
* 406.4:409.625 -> -0.06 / 16.1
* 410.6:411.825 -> -0.08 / 16.3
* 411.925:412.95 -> -0.01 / 15.3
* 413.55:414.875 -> 0.01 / 15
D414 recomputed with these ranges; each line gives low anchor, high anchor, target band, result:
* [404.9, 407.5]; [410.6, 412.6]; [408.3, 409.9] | -0.09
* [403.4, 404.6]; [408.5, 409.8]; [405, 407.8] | 0.07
